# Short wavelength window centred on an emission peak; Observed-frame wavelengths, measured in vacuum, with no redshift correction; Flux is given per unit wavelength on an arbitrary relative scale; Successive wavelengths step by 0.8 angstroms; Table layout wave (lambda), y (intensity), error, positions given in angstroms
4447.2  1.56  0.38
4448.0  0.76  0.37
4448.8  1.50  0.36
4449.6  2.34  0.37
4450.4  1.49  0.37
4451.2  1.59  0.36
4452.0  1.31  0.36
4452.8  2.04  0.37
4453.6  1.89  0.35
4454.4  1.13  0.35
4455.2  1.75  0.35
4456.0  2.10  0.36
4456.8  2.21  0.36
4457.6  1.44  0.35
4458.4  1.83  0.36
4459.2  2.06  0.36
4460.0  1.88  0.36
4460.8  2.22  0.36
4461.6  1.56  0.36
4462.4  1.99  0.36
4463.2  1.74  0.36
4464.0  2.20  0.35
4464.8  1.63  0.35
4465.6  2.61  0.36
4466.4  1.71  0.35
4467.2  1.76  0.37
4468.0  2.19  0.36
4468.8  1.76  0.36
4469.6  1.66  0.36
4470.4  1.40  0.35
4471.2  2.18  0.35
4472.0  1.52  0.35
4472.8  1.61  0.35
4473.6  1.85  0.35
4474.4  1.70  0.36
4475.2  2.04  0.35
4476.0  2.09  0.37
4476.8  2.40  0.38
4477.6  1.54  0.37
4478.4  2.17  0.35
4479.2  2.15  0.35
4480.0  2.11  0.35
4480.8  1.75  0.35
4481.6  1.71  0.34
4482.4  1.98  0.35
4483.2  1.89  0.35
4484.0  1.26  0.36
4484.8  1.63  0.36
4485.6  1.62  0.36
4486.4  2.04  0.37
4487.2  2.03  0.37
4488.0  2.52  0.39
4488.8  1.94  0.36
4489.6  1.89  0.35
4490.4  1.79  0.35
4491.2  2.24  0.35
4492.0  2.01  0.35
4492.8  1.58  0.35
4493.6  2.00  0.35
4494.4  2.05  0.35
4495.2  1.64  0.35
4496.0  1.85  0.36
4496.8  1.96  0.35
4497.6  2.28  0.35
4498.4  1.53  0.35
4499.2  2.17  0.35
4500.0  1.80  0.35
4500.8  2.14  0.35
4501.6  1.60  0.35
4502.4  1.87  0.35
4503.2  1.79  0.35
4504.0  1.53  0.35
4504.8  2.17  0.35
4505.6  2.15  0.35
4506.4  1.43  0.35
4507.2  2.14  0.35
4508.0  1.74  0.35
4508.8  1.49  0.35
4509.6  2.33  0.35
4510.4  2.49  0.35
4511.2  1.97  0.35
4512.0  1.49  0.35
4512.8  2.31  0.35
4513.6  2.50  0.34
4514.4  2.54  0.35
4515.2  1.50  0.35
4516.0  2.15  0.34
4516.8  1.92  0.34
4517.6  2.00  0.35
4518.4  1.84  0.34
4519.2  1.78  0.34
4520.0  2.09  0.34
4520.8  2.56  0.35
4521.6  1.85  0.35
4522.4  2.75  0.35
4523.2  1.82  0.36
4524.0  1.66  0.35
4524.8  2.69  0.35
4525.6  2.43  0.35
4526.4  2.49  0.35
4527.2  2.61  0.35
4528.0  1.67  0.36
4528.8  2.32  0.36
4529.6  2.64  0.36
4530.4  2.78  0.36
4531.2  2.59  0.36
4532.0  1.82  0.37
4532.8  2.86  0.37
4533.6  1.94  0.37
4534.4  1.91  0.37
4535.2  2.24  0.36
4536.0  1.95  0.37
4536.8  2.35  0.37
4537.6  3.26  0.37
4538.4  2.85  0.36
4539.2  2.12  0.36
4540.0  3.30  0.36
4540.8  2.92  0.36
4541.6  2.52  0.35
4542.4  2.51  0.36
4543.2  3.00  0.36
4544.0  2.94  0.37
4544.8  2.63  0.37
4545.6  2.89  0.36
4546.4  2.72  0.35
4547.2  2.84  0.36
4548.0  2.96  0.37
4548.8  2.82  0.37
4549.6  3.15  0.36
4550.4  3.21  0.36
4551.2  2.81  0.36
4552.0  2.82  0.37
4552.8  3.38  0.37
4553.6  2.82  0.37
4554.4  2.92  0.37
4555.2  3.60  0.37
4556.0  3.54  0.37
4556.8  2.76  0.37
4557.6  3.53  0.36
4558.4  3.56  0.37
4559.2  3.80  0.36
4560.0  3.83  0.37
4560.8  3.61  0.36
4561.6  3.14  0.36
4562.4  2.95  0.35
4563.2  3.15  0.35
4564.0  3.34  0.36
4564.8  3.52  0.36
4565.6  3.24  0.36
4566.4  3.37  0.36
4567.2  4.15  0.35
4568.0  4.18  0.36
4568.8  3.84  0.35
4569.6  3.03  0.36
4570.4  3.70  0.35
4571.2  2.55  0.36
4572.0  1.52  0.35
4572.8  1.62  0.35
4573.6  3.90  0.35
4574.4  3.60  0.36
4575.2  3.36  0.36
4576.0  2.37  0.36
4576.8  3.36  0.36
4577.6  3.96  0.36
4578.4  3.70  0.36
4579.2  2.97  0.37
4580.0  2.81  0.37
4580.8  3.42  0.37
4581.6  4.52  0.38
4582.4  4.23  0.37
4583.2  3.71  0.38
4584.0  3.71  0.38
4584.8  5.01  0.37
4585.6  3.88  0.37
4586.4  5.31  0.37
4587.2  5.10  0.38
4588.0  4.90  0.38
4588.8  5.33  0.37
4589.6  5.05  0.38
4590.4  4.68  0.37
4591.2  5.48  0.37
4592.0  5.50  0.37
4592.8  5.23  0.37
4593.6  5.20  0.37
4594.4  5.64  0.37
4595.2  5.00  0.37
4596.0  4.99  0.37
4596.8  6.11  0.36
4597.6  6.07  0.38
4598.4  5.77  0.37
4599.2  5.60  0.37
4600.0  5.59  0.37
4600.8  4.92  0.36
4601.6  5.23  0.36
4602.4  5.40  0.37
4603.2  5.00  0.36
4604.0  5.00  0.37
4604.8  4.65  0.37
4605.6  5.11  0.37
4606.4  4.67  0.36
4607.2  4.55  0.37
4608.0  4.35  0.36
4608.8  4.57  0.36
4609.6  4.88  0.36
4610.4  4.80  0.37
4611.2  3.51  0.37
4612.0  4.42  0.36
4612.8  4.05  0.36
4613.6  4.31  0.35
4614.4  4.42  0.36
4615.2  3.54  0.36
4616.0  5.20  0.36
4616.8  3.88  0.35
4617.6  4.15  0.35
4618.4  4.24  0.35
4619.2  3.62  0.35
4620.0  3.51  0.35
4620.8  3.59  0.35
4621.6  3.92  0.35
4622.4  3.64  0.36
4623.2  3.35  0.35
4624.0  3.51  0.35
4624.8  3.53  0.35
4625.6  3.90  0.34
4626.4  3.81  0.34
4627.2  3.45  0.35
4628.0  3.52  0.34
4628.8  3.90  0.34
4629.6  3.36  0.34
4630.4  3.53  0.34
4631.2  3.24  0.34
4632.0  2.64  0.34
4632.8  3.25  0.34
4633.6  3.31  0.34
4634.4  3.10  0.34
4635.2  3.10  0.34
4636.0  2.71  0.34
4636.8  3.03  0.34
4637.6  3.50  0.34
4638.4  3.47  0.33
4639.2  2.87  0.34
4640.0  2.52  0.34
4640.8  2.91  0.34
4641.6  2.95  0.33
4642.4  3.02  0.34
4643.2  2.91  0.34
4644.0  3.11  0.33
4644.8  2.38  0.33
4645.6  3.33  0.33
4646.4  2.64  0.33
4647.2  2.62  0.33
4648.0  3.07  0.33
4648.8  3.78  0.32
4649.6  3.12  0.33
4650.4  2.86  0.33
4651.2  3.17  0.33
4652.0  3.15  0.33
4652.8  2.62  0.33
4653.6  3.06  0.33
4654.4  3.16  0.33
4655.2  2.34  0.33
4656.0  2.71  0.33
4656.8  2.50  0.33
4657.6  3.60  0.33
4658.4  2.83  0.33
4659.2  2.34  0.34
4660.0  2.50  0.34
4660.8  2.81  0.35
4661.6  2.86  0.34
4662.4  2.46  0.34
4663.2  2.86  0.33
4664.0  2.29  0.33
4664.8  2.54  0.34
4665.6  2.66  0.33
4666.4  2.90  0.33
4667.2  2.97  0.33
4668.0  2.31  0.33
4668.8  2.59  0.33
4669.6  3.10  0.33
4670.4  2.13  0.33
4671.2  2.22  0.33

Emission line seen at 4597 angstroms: C IV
